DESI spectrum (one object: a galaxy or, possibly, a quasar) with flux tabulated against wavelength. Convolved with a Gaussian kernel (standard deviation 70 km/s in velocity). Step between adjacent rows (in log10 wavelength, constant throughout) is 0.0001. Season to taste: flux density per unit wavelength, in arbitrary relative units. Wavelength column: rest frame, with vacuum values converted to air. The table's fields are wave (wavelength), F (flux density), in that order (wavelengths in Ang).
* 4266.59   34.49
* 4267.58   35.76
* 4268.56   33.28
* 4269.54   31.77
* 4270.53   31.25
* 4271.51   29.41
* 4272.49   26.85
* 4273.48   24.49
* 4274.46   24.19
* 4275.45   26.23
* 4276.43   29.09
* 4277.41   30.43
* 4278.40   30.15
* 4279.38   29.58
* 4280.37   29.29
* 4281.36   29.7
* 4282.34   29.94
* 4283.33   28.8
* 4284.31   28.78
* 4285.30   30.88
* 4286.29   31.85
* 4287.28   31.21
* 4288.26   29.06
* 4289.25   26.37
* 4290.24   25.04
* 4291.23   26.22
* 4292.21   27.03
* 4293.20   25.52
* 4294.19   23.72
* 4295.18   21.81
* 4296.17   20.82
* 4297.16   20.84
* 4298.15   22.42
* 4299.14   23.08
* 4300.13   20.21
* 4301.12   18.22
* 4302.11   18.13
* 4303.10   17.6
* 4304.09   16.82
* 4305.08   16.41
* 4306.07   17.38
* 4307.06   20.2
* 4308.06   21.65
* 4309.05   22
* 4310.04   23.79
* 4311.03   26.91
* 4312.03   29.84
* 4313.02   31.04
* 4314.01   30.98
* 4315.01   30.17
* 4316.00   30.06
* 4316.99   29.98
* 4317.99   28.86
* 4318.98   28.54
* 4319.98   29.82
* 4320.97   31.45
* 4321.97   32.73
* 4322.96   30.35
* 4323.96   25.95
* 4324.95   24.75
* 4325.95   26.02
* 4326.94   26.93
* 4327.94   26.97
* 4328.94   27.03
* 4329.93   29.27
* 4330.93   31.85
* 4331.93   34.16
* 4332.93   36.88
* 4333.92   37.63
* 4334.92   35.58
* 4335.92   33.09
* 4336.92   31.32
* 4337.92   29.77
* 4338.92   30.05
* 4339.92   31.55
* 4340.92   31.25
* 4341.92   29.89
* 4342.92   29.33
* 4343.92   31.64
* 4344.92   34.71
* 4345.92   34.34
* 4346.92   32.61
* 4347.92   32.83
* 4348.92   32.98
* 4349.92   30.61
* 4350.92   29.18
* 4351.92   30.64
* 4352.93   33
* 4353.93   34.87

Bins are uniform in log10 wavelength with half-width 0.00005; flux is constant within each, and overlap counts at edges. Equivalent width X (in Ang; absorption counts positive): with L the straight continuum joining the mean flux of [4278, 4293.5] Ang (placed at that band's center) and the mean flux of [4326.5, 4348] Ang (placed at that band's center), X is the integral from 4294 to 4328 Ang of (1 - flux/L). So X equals 6.2 Ang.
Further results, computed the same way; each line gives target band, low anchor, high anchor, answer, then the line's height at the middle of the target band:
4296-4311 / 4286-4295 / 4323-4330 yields 3.8 Ang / 27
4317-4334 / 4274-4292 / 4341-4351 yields 0.6 Ang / 30.9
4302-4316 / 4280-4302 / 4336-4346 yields 2.2 Ang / 27.8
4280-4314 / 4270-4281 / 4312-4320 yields 5.3 Ang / 29.2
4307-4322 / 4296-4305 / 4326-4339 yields -2.0 Ang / 24.8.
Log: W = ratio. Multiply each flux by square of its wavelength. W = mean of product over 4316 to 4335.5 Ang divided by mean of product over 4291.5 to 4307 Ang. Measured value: 1.48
